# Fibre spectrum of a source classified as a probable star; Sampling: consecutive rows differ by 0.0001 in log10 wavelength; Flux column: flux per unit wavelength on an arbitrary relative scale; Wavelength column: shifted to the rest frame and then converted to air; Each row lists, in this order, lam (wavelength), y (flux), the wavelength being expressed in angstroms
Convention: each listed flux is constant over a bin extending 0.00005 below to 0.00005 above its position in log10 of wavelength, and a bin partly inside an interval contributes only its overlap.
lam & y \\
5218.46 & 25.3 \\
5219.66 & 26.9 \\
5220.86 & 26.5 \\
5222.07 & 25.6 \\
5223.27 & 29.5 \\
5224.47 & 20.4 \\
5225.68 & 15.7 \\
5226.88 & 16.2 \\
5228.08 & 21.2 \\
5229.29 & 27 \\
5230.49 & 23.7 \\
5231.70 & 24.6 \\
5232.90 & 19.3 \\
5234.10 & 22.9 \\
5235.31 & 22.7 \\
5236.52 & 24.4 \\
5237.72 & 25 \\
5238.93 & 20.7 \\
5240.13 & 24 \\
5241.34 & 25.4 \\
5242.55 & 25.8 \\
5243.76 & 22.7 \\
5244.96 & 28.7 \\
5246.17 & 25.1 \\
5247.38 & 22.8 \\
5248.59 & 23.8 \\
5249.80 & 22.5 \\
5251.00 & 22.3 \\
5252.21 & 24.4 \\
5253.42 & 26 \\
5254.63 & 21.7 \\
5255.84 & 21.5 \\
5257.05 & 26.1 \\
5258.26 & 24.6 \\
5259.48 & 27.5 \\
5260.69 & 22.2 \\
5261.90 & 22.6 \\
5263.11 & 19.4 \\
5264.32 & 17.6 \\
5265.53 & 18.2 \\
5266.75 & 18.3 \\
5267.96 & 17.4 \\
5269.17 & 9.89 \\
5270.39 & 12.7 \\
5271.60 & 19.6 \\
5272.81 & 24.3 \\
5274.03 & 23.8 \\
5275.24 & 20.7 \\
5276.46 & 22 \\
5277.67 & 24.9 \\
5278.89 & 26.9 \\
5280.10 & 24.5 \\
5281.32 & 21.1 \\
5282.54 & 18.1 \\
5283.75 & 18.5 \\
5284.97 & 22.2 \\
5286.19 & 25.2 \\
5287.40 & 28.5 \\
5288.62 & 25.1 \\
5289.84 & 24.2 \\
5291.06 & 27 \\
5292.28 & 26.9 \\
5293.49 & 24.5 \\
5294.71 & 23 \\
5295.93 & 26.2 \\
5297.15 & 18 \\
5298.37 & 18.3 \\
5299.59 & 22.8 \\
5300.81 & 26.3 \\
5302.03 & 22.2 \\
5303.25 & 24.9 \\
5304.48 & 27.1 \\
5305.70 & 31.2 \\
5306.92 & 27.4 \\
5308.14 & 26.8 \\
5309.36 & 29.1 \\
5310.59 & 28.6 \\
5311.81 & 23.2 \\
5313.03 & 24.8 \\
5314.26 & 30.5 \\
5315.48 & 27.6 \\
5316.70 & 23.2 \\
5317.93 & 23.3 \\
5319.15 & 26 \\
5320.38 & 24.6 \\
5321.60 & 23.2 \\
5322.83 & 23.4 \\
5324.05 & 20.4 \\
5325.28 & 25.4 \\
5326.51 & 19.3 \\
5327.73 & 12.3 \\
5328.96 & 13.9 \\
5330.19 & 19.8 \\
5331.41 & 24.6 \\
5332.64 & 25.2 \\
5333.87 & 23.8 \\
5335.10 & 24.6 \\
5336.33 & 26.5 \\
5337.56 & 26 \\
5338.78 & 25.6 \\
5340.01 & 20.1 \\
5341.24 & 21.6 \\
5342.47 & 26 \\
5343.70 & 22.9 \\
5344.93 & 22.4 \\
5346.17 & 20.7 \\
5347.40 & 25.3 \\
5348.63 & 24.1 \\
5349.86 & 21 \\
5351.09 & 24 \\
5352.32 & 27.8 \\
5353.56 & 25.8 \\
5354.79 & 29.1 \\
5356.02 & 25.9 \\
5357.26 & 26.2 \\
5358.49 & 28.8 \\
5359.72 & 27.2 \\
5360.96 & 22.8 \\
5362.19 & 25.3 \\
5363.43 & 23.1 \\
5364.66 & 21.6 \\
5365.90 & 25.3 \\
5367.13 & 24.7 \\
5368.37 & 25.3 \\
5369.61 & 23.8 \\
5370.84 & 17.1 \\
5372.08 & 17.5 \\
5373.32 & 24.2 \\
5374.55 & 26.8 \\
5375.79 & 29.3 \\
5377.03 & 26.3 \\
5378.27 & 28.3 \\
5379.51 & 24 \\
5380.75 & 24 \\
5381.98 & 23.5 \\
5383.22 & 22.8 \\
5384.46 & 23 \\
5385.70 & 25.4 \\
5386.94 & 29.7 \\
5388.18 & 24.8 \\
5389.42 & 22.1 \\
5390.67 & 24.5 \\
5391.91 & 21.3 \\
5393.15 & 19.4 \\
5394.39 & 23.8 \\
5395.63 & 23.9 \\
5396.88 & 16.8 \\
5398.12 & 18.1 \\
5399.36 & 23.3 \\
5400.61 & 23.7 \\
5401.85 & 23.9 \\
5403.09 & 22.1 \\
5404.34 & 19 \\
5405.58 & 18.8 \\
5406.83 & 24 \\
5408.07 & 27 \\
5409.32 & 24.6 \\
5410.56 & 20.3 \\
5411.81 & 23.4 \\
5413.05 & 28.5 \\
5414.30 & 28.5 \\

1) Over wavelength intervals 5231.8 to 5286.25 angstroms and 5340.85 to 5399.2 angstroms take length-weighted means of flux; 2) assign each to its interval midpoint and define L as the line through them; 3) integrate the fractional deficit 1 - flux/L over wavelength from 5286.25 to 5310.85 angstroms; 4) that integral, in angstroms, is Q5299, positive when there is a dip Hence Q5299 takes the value -2.7 angstroms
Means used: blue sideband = 22.2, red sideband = 24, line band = 25.4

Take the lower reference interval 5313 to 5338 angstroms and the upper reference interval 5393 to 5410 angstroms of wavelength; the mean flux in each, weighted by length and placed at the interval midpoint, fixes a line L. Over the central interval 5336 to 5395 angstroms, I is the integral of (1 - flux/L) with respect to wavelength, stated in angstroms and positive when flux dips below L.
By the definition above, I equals -4.4 angstroms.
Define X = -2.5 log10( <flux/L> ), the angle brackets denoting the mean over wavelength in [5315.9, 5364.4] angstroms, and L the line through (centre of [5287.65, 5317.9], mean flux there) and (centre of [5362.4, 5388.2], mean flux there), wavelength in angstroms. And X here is 0.05 mag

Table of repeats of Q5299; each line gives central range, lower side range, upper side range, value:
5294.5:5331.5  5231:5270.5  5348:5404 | -1.0 angstroms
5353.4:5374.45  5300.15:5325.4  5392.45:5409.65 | -0.7 angstroms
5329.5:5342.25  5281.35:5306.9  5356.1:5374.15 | 0.1 angstroms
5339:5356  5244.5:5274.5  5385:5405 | -1.3 angstroms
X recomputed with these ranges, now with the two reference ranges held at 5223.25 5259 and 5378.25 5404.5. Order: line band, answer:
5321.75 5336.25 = 0.08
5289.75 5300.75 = -0.02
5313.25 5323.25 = -0.09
